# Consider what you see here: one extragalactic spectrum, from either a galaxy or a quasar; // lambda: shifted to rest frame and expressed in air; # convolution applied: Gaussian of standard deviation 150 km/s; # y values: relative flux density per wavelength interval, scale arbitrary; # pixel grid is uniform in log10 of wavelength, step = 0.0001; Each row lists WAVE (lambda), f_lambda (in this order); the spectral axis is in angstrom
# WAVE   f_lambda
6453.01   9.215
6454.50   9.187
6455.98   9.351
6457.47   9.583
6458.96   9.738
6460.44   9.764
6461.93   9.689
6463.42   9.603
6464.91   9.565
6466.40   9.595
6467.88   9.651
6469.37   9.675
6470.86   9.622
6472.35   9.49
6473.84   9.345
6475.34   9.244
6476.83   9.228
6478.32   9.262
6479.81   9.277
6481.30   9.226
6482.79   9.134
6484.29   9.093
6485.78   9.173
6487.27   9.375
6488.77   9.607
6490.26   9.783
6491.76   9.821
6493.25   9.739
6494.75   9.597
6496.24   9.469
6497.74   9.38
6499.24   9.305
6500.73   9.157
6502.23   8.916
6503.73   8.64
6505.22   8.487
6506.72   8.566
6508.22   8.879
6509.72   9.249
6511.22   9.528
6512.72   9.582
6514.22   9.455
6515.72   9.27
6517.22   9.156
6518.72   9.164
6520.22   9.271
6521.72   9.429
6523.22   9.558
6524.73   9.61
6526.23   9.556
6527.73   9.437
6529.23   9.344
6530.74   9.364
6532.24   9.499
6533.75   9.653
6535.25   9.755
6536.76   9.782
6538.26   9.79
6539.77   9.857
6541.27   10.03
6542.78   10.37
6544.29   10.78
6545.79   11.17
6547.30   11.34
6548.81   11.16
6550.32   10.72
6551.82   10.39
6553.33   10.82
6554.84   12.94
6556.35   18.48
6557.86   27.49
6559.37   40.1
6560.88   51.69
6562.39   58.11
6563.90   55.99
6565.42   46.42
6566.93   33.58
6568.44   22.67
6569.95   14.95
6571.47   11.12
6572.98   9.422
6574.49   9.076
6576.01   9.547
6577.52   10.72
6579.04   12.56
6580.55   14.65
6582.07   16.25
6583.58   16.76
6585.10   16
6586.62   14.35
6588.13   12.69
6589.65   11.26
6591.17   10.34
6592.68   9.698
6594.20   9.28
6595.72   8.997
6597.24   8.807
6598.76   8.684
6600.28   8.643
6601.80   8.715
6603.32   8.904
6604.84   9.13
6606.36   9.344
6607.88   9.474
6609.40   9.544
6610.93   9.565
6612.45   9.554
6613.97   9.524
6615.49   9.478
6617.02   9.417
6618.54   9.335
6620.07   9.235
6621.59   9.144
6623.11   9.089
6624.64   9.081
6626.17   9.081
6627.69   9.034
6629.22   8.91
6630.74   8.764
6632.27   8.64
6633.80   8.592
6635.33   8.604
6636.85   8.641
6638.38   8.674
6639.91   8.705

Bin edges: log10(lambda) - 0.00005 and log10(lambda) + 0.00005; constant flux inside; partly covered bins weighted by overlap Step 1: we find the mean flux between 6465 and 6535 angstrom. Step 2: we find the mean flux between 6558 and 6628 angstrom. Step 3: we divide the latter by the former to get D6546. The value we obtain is 1.68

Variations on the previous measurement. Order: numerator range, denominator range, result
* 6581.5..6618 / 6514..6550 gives 1.07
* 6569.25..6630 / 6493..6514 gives 1.14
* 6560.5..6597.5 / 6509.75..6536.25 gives 2.08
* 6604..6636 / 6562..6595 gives 0.49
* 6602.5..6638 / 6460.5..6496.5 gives 0.96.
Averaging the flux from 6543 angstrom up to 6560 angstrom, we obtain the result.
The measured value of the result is 15.6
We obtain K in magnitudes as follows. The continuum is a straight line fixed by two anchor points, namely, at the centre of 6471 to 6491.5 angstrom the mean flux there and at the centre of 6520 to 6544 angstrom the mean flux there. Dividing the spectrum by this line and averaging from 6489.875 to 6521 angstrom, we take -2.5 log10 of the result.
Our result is 0.03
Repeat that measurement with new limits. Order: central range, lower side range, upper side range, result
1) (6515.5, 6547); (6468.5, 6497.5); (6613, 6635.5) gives -0.05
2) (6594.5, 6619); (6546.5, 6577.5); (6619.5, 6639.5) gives 0.42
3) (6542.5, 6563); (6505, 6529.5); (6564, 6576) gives -0.13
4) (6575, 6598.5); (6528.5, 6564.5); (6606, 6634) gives 0.11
